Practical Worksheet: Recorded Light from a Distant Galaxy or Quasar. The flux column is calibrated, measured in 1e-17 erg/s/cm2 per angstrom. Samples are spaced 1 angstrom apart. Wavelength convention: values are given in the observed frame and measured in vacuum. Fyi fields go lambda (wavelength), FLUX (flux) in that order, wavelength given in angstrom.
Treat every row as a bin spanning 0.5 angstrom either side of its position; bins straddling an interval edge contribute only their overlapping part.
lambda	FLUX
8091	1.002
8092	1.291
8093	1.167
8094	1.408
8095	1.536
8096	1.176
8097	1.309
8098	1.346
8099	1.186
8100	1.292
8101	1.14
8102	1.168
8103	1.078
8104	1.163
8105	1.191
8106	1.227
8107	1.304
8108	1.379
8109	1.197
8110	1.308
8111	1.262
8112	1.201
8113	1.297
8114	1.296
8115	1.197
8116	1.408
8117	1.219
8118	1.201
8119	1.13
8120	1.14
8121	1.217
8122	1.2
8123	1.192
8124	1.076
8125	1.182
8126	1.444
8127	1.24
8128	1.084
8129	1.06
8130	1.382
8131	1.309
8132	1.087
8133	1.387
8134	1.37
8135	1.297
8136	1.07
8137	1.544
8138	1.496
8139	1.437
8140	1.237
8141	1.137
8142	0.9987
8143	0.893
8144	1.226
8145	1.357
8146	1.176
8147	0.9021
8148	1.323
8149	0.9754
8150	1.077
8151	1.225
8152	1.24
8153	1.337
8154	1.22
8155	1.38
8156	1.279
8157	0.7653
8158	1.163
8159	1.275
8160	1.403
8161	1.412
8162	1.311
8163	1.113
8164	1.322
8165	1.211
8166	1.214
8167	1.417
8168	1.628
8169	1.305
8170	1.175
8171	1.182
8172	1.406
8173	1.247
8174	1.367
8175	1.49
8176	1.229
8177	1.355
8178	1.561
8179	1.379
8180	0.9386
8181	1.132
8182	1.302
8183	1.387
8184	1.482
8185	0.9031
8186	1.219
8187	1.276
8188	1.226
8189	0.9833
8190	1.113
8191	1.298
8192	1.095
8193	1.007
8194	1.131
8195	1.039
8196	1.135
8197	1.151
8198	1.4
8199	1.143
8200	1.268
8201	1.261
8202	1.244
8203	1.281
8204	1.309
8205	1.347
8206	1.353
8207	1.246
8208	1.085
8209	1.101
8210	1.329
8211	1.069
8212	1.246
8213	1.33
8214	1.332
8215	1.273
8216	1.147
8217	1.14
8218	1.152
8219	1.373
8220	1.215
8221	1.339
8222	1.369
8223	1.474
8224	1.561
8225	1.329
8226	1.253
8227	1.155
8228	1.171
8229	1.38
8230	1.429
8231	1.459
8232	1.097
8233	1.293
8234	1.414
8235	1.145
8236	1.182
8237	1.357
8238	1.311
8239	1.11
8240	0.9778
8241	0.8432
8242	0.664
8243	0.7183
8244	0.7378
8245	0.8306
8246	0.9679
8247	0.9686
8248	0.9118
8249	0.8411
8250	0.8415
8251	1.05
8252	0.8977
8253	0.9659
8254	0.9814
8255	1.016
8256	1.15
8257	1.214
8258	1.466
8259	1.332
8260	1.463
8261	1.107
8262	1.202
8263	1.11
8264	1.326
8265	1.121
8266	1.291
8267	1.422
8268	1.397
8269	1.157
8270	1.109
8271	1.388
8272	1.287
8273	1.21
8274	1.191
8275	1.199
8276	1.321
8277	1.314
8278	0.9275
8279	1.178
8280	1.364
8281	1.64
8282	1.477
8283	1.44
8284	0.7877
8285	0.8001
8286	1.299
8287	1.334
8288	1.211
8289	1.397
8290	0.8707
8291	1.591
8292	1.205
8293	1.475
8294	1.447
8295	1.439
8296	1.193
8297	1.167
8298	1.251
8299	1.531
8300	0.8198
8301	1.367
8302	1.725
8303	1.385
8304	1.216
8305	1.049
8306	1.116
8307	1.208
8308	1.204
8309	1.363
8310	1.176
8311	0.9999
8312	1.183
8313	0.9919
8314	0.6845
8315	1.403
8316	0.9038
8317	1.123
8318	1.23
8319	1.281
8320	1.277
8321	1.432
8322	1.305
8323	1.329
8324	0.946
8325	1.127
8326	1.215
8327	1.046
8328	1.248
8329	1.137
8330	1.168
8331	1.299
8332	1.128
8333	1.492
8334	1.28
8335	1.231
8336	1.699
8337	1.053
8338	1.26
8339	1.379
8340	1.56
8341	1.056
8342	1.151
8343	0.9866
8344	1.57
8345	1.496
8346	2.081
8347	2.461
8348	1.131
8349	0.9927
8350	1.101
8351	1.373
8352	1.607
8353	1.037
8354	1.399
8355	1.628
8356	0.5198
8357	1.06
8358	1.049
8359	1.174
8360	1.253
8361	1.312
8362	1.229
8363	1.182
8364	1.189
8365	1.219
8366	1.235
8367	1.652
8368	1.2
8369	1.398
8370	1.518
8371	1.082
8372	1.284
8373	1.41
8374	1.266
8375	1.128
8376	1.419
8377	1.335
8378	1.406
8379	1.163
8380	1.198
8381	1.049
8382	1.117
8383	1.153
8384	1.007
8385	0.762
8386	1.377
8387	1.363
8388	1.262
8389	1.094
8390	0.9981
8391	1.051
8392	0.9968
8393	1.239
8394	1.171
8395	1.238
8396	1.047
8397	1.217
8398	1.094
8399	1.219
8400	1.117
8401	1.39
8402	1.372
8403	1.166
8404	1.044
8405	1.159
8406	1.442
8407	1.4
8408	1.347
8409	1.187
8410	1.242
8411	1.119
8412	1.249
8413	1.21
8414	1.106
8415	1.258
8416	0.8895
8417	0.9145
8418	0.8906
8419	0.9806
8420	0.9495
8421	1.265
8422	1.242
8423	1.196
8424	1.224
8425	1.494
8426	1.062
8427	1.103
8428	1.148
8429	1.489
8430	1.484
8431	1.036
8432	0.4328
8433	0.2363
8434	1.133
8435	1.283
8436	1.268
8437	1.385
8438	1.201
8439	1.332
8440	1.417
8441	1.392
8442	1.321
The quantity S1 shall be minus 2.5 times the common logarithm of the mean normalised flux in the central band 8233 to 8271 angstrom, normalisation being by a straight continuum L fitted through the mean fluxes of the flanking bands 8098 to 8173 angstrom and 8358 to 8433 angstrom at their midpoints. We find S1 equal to 0.10 mag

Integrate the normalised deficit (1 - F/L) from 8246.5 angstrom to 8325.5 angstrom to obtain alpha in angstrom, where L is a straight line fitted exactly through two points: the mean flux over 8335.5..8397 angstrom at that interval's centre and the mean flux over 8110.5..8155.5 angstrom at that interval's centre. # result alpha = 2.7 angstrom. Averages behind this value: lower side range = 1.23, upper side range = 1.26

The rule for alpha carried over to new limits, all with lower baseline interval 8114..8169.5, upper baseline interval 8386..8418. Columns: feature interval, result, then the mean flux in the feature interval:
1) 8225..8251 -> 2.7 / 1.09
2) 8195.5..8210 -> -0.2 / 1.24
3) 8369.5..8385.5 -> -0.3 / 1.21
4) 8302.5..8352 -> -2.7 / 1.26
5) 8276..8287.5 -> -0.3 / 1.24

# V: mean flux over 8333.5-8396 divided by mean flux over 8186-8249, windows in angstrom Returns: 1.07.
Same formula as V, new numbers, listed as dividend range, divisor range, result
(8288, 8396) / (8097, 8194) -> 1.01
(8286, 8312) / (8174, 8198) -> 1.04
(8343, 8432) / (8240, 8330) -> 1.04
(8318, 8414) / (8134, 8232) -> 1.00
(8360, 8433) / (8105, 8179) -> 0.95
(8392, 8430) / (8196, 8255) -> 1.02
